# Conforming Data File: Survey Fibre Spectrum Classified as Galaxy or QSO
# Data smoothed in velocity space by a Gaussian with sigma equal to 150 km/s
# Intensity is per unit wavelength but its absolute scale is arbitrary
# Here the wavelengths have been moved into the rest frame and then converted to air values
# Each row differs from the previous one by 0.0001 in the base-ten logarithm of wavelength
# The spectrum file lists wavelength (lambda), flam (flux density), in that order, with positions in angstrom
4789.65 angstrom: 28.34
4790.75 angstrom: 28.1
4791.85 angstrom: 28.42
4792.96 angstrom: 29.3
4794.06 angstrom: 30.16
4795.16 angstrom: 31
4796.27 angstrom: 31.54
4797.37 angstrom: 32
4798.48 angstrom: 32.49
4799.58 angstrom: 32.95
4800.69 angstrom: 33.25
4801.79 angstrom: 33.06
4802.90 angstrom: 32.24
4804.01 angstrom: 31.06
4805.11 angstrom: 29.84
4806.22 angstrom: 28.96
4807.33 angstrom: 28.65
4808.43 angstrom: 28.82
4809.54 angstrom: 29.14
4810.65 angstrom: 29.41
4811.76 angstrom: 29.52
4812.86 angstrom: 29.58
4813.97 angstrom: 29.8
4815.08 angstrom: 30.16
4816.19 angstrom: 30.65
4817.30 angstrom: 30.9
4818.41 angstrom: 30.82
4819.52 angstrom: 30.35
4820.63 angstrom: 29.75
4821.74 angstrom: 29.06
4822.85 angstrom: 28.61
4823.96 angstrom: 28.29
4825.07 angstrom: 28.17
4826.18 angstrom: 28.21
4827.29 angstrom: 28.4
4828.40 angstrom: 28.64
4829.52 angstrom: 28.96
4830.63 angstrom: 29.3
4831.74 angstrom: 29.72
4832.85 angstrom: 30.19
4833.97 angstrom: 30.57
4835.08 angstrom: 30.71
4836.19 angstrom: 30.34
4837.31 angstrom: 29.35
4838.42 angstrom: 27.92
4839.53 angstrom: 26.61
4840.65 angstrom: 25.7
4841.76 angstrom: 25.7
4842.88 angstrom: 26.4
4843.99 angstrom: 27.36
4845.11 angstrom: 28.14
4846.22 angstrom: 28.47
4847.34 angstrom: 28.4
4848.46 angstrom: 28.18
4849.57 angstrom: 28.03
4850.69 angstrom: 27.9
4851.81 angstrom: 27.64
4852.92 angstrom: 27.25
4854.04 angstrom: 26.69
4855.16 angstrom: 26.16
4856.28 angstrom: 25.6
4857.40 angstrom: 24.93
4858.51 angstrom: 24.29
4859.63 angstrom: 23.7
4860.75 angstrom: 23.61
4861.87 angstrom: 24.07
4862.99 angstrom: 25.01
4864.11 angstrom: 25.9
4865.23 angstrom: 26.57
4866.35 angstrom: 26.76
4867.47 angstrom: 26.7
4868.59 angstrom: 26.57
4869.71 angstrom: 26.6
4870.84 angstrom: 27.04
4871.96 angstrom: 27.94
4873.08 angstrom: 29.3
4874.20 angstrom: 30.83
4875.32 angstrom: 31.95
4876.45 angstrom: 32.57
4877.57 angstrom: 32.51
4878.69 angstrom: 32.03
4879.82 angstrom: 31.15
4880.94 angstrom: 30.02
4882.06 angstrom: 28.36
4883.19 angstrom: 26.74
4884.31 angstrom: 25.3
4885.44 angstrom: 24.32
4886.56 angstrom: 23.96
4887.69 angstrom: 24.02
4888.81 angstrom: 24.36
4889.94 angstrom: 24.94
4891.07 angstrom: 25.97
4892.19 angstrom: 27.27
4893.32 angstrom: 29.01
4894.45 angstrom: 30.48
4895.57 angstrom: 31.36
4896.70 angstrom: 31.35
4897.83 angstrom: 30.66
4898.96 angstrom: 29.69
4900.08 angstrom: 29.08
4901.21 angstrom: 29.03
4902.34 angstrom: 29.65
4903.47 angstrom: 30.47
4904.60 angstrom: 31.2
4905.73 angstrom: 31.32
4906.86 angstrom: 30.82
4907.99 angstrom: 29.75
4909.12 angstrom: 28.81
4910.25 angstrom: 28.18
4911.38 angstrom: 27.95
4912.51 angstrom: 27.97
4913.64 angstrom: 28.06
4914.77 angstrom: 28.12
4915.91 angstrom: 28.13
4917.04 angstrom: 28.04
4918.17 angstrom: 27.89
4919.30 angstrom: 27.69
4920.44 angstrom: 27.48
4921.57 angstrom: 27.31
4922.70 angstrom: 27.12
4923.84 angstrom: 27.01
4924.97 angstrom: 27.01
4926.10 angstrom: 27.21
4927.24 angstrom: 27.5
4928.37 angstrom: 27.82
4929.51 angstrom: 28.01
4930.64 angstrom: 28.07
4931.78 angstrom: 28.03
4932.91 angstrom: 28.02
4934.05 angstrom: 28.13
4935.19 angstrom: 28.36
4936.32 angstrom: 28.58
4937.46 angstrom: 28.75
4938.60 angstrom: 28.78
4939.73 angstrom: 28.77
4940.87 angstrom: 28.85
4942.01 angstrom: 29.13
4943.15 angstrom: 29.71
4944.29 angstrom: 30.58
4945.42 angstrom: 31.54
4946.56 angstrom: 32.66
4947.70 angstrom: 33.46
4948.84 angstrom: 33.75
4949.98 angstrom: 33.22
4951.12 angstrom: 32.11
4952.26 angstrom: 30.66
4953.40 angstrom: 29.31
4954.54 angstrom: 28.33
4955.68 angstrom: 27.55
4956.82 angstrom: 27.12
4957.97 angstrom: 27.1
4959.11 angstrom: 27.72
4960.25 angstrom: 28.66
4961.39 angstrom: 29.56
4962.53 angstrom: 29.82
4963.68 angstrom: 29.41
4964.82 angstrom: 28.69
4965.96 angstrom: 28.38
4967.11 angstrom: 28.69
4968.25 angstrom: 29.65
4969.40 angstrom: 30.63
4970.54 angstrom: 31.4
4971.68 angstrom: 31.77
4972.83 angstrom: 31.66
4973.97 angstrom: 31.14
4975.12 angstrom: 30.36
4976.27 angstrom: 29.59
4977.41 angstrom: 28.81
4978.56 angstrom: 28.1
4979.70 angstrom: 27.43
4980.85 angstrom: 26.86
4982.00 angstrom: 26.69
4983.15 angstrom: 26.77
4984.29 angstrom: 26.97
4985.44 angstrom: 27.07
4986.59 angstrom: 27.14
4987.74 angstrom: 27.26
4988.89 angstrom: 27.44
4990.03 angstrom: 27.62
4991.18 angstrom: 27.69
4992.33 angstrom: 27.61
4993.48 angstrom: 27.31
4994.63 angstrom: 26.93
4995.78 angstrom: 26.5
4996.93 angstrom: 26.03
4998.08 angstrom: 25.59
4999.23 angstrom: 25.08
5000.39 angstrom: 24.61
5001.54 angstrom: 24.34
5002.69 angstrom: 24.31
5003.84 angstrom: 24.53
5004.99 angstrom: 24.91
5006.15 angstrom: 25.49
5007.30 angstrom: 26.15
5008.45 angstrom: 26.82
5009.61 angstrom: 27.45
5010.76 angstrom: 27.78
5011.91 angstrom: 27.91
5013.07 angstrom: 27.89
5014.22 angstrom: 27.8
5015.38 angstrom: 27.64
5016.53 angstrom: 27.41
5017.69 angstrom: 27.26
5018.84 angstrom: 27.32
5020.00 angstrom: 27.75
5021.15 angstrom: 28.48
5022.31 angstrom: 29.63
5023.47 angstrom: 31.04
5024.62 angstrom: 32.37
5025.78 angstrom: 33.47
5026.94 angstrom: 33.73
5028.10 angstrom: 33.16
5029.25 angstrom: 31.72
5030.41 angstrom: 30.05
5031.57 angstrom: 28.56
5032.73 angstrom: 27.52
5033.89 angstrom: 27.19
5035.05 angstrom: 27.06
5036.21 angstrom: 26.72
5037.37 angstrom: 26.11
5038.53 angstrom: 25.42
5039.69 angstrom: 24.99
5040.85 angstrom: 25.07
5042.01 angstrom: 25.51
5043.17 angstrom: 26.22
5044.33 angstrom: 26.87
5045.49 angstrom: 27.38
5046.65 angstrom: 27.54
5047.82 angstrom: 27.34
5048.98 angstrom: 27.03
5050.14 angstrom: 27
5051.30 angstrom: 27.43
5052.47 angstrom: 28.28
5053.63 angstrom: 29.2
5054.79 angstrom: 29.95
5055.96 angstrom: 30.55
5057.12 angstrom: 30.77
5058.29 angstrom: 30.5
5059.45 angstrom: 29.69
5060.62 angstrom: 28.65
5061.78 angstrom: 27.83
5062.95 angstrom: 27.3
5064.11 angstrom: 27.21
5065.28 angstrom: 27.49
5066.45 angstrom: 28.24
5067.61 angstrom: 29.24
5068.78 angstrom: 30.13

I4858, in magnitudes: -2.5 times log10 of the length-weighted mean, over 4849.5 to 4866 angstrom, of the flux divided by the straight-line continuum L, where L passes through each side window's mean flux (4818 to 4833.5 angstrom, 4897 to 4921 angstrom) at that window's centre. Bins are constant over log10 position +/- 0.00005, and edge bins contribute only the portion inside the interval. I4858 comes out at 0.133 mag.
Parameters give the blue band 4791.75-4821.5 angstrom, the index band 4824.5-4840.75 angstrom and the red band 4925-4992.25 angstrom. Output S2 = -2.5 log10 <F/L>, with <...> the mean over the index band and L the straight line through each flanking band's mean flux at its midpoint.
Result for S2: 0.05 mag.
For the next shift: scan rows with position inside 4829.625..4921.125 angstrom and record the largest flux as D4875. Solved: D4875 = 32.57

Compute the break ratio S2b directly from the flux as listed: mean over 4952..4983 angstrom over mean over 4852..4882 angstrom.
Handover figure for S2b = 1.05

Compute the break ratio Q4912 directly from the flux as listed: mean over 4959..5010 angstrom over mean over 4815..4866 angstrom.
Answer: 1.00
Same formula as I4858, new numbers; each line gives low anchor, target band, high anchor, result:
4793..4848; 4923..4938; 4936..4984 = 0.06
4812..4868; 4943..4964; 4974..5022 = -0.11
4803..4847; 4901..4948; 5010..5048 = -0.01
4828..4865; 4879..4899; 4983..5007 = -0.03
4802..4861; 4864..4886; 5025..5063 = 0.00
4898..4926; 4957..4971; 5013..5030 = 0.01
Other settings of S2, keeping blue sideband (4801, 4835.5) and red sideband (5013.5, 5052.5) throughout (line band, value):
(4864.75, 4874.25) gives 0.07 mag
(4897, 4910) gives -0.03 mag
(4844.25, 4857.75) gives 0.08 mag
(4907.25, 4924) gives 0.04 mag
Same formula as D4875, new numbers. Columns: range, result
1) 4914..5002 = 33.75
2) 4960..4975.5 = 31.77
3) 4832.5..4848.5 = 30.71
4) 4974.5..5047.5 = 33.73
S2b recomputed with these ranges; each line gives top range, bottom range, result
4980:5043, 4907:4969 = 0.95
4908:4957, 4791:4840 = 0.97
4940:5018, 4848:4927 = 1.02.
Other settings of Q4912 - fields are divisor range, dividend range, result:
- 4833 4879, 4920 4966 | 1.05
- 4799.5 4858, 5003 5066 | 0.97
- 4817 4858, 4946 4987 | 1.04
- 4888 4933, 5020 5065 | 1.00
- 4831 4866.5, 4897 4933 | 1.05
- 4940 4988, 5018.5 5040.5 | 0.99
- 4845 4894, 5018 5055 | 1.04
